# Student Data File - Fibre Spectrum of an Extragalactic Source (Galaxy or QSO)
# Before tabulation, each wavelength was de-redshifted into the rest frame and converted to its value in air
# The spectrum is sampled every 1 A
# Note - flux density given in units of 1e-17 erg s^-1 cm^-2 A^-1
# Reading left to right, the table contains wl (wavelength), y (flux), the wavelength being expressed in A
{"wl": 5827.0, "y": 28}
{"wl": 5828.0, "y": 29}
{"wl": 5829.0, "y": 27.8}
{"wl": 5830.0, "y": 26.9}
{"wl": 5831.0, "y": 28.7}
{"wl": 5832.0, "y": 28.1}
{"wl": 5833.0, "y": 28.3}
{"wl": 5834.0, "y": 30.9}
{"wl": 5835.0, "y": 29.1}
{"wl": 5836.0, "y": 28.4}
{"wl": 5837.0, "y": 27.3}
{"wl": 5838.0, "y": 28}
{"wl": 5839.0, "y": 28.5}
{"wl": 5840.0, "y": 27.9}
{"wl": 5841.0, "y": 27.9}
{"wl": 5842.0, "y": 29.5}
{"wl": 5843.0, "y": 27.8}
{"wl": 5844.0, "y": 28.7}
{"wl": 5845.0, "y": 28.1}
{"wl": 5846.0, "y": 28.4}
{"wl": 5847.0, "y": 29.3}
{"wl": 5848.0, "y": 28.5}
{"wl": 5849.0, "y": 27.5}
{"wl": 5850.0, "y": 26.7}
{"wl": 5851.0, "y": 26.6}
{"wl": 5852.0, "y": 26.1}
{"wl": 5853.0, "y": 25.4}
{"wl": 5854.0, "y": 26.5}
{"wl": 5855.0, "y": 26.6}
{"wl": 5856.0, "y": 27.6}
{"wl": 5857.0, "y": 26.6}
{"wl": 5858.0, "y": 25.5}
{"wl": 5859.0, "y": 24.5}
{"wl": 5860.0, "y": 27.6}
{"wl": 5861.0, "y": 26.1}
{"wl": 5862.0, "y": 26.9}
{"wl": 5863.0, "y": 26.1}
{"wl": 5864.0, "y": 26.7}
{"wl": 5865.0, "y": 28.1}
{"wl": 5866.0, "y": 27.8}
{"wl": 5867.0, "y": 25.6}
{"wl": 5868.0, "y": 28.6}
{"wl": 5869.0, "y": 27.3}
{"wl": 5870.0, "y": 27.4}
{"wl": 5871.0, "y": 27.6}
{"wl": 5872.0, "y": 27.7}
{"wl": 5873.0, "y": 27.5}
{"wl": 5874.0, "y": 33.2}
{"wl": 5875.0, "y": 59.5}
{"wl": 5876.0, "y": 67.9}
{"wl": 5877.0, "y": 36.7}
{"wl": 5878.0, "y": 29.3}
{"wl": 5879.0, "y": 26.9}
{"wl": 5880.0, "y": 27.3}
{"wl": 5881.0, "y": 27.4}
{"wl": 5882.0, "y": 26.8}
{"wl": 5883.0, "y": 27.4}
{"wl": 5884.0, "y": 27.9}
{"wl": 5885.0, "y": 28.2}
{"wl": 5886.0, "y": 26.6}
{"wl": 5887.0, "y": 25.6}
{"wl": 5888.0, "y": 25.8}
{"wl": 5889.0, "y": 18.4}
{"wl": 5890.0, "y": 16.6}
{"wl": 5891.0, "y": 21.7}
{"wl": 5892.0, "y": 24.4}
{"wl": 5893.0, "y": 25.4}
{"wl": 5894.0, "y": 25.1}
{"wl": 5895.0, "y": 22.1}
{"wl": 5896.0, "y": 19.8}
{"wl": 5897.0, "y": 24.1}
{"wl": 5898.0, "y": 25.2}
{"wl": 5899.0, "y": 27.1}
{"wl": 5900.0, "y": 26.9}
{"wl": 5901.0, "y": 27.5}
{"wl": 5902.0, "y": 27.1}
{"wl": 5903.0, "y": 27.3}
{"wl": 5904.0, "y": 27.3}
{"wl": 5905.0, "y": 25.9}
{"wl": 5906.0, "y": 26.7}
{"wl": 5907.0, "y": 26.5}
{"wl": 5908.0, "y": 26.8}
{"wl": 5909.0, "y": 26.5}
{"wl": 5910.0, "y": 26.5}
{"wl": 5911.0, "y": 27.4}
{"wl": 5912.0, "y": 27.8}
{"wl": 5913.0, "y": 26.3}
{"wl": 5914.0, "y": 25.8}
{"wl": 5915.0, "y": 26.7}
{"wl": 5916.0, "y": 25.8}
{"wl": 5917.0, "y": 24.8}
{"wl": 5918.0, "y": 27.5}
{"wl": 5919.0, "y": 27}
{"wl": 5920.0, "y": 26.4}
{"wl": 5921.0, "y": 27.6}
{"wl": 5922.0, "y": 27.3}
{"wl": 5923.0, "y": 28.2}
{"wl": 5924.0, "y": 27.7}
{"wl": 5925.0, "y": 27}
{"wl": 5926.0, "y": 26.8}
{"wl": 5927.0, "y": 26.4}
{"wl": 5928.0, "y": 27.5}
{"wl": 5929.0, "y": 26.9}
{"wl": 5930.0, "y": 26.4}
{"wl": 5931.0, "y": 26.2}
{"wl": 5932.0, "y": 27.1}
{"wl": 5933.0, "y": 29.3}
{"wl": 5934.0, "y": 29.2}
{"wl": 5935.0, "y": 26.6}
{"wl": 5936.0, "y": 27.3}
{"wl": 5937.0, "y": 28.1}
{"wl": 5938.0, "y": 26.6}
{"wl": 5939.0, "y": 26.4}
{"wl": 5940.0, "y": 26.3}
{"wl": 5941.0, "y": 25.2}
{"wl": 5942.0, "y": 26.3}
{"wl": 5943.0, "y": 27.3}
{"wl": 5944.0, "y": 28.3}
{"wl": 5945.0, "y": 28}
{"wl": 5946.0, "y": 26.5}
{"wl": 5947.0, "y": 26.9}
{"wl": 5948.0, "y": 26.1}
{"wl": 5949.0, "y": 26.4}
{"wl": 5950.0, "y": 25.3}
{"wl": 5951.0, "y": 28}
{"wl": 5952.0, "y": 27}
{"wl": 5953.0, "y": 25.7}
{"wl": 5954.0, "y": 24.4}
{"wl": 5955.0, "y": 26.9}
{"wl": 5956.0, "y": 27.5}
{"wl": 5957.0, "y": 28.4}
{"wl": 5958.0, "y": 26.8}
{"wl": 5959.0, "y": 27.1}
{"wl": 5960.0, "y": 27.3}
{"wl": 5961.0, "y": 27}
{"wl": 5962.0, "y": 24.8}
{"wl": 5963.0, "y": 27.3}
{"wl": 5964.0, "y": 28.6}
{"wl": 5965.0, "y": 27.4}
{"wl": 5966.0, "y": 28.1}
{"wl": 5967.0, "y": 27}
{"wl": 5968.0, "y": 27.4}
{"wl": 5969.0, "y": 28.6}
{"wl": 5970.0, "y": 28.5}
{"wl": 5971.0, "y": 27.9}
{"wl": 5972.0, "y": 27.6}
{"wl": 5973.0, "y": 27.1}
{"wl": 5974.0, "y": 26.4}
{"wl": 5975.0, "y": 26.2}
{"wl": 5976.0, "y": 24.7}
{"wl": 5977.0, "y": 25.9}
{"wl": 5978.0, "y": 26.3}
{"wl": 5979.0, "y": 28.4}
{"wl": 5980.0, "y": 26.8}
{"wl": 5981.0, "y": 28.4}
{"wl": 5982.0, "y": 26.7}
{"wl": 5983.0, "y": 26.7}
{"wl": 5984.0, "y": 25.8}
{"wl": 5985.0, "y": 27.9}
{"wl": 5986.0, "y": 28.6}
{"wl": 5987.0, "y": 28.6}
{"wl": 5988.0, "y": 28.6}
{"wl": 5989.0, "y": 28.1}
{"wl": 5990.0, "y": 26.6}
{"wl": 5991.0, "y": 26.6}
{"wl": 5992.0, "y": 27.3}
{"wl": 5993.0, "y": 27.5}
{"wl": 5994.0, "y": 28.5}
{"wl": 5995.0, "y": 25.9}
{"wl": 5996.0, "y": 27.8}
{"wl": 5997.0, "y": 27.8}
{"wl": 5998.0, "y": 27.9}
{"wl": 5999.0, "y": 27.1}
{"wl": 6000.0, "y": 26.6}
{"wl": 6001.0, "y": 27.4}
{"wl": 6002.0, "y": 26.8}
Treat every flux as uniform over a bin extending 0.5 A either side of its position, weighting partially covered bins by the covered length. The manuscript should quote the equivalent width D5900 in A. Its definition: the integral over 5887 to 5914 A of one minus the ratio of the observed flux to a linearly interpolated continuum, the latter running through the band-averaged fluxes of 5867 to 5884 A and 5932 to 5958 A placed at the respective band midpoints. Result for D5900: 4.8 A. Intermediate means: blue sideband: 32.7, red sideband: 27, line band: 25.1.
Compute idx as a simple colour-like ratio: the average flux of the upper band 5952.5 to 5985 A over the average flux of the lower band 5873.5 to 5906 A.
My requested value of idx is 0.95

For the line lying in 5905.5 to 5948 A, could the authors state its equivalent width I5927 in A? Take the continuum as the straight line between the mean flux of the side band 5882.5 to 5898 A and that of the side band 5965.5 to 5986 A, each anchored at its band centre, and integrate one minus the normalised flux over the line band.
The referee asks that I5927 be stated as -2.7 A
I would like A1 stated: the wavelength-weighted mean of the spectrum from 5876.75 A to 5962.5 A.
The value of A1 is 26.5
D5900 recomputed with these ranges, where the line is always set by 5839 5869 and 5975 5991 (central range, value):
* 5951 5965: 0.1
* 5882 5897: 1.8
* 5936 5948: 0.1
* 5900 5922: 0.4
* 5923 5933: 0.0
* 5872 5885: -3.4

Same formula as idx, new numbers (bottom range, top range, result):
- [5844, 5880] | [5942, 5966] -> 0.91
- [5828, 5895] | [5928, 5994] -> 0.96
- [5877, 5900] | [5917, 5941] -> 1.07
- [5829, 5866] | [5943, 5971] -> 0.98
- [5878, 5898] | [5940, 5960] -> 1.08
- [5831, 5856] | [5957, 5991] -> 0.98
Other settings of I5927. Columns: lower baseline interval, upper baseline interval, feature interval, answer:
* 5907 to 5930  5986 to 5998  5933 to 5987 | 0.4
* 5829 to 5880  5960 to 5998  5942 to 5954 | 0.5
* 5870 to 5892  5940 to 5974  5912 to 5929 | 1.0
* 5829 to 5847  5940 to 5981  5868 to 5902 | -0.7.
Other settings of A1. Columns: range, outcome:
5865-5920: 27.8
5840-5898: 27.9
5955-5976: 27.3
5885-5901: 23.9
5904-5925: 26.8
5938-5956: 26.6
